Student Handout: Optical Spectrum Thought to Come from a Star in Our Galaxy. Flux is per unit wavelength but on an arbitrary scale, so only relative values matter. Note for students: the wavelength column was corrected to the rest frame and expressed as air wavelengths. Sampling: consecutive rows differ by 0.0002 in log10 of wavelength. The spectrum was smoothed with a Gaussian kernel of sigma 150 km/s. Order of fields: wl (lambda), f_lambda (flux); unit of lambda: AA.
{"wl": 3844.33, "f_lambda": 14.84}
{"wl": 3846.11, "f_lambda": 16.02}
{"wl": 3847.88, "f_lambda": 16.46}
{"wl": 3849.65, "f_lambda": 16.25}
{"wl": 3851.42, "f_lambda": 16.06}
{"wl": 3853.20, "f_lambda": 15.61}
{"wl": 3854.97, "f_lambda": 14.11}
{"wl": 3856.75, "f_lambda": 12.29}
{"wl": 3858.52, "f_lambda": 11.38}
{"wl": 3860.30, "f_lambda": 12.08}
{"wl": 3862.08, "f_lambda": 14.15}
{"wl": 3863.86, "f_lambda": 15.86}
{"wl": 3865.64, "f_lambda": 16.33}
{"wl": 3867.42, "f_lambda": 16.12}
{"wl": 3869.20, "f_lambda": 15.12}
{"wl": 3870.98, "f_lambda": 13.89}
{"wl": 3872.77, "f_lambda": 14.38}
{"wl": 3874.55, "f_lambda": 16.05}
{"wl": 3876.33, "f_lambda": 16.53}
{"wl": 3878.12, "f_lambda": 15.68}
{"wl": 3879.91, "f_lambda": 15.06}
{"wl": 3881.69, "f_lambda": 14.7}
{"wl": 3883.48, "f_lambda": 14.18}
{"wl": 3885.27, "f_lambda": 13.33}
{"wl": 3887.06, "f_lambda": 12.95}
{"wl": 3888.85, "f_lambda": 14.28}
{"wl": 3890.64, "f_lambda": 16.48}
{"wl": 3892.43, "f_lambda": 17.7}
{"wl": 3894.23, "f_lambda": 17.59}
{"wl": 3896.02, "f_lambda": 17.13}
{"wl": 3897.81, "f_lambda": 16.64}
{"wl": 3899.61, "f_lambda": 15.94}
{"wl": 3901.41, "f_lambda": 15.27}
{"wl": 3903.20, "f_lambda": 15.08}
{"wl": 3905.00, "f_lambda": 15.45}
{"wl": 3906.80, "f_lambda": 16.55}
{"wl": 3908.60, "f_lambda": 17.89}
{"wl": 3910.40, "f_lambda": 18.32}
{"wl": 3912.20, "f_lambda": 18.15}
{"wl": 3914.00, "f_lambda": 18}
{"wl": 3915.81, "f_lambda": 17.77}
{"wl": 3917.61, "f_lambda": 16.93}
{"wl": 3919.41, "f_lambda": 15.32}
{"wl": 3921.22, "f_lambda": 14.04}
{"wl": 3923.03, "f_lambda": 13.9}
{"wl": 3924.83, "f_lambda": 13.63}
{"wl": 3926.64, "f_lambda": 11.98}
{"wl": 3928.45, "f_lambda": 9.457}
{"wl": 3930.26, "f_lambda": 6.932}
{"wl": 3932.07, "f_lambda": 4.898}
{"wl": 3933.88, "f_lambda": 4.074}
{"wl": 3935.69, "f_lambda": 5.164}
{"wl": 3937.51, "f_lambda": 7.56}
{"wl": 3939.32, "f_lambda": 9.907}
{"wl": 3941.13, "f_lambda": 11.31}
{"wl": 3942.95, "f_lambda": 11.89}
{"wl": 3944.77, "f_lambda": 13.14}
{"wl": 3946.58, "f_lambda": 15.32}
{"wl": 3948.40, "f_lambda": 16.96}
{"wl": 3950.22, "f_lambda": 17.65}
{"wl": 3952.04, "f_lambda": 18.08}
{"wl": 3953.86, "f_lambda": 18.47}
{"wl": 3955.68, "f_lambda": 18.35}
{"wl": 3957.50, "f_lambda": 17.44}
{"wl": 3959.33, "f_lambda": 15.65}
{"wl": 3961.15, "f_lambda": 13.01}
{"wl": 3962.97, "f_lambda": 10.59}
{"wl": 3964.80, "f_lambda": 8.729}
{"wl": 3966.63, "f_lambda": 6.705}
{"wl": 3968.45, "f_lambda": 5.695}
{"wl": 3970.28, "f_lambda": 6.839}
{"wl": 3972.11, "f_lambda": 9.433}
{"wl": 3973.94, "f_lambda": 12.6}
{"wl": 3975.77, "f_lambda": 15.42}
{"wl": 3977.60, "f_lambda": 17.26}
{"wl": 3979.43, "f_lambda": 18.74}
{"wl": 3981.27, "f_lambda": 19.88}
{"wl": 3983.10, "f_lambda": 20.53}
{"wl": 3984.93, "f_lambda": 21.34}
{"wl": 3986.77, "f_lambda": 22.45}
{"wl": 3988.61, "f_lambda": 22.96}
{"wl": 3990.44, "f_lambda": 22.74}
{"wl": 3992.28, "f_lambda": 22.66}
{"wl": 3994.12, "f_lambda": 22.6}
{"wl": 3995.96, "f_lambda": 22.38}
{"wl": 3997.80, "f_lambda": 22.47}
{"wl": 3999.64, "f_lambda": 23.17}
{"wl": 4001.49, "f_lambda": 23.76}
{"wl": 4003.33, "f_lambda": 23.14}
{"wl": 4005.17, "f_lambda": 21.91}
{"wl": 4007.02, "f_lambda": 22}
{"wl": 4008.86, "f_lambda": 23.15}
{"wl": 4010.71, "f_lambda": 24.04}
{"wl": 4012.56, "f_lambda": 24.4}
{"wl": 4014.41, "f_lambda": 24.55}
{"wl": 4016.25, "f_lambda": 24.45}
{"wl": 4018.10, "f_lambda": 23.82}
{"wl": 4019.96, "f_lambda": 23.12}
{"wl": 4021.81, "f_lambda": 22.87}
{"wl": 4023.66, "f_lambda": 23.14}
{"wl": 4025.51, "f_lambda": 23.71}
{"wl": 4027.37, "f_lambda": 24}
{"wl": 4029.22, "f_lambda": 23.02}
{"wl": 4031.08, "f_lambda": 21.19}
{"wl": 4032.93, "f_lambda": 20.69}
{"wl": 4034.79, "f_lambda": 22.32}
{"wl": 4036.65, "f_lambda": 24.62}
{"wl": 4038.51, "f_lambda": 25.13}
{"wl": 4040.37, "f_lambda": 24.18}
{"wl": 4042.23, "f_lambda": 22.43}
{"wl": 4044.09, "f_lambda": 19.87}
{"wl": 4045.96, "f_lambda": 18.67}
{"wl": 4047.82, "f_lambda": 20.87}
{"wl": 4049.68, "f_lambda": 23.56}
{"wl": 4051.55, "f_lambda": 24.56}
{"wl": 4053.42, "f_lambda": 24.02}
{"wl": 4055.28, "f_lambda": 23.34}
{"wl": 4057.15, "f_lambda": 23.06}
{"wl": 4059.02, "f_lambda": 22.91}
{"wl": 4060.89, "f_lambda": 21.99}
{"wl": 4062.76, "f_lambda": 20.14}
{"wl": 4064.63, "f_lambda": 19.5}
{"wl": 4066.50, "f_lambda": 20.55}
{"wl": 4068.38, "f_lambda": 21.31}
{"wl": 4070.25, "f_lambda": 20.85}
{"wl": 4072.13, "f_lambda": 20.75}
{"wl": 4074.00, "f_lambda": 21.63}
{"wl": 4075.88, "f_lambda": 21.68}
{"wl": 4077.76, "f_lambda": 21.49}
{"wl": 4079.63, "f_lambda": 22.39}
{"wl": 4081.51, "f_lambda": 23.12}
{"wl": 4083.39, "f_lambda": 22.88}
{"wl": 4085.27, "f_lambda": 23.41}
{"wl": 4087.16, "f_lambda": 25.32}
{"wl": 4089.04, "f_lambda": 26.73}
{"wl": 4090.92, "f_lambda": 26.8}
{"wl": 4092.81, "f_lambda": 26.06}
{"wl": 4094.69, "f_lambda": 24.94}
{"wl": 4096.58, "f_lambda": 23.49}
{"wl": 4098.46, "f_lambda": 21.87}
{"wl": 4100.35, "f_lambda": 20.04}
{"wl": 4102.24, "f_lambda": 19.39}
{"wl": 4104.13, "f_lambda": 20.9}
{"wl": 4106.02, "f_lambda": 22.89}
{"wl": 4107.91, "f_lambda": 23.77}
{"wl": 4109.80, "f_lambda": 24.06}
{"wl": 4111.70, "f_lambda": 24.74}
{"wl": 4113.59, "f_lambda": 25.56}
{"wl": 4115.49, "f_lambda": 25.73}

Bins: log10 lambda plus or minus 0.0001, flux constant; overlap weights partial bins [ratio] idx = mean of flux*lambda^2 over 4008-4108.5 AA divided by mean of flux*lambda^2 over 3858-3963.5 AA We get 1.70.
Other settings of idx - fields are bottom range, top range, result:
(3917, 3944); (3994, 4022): 2.33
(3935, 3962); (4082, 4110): 1.79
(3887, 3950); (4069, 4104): 1.80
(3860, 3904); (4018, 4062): 1.61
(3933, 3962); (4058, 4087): 1.73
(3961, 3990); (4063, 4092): 1.61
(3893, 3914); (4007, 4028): 1.49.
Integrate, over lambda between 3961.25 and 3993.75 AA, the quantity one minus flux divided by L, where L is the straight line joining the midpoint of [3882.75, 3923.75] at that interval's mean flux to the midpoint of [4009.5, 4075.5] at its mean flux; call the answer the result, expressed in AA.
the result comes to 6.7 AA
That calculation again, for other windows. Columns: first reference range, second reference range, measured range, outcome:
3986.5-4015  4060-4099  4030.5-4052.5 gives 0.5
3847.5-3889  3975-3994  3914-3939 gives 9.1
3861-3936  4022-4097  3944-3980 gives 8.1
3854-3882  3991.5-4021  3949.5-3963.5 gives 2.7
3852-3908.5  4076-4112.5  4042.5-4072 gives 0.3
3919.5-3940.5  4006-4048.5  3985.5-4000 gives -3.6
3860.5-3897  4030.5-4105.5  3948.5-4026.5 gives 1.9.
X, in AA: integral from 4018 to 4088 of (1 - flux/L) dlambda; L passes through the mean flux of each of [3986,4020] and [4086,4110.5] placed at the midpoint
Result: 2.9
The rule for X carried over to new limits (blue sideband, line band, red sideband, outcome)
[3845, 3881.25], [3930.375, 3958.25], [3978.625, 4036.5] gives 10.0 AA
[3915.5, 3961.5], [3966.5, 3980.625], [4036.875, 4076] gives 3.4 AA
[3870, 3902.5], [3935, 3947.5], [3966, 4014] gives 4.9 AA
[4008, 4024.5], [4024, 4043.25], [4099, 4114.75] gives 0.3 AA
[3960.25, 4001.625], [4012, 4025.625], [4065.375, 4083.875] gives -3.6 AA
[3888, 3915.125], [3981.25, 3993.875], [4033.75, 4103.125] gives -1.4 AA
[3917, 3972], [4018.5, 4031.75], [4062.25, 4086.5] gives -3.8 AA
